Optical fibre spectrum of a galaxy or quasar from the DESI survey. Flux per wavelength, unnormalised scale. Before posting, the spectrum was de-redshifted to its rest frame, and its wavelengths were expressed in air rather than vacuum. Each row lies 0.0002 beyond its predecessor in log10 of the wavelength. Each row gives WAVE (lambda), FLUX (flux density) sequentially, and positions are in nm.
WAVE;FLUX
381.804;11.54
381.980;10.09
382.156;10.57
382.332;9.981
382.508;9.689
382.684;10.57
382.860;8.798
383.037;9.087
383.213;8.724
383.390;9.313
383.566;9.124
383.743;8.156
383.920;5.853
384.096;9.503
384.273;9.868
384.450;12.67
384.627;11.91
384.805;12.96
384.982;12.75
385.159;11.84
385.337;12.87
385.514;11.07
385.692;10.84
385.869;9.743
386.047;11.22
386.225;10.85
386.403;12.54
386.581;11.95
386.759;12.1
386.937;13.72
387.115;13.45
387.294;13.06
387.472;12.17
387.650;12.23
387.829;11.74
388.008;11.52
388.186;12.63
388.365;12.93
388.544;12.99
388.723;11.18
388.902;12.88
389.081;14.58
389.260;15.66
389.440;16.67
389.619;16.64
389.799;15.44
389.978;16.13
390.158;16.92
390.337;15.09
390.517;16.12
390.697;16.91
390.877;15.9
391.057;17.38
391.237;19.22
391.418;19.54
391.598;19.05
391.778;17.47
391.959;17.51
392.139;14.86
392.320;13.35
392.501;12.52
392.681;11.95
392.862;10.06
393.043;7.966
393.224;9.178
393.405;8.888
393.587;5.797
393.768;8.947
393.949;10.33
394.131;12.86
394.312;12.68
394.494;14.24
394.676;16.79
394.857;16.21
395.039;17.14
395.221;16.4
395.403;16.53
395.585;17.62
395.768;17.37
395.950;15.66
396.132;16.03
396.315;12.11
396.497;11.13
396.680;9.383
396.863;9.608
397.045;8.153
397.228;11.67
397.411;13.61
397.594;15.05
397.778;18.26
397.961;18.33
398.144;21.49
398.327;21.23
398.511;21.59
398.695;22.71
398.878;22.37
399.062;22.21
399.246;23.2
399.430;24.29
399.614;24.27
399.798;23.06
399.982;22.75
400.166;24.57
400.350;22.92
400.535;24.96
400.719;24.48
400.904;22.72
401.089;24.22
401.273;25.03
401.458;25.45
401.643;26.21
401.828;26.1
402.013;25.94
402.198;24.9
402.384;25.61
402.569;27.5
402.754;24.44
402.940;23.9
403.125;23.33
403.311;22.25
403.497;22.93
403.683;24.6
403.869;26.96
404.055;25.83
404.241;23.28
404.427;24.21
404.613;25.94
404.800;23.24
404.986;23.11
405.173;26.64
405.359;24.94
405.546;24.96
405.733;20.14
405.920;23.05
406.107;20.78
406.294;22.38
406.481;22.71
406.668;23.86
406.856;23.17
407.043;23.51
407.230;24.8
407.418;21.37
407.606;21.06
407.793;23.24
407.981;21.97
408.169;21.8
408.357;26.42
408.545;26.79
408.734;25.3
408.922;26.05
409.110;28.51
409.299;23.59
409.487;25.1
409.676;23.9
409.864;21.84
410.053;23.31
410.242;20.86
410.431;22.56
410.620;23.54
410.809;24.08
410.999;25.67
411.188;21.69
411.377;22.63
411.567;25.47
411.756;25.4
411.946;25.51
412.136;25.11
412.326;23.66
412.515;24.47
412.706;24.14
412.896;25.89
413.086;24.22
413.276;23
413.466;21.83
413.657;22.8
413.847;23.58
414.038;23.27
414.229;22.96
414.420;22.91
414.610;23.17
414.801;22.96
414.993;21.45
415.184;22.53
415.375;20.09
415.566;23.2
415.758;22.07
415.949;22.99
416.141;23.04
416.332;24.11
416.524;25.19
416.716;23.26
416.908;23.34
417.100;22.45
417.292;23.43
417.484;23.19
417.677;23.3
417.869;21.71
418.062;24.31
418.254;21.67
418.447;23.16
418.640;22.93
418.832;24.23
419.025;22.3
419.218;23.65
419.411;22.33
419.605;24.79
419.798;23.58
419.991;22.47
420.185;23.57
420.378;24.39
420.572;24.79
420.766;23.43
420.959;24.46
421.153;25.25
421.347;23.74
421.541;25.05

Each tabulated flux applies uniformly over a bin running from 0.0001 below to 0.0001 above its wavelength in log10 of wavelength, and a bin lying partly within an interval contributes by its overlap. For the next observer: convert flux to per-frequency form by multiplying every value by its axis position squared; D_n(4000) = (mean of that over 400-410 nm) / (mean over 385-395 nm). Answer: 1.94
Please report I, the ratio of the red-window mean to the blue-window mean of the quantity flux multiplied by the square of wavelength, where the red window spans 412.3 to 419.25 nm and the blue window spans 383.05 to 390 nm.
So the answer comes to 2.2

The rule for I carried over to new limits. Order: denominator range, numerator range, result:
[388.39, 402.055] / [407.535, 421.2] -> 1.52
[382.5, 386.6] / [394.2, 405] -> 2.13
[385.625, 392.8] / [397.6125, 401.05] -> 1.66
